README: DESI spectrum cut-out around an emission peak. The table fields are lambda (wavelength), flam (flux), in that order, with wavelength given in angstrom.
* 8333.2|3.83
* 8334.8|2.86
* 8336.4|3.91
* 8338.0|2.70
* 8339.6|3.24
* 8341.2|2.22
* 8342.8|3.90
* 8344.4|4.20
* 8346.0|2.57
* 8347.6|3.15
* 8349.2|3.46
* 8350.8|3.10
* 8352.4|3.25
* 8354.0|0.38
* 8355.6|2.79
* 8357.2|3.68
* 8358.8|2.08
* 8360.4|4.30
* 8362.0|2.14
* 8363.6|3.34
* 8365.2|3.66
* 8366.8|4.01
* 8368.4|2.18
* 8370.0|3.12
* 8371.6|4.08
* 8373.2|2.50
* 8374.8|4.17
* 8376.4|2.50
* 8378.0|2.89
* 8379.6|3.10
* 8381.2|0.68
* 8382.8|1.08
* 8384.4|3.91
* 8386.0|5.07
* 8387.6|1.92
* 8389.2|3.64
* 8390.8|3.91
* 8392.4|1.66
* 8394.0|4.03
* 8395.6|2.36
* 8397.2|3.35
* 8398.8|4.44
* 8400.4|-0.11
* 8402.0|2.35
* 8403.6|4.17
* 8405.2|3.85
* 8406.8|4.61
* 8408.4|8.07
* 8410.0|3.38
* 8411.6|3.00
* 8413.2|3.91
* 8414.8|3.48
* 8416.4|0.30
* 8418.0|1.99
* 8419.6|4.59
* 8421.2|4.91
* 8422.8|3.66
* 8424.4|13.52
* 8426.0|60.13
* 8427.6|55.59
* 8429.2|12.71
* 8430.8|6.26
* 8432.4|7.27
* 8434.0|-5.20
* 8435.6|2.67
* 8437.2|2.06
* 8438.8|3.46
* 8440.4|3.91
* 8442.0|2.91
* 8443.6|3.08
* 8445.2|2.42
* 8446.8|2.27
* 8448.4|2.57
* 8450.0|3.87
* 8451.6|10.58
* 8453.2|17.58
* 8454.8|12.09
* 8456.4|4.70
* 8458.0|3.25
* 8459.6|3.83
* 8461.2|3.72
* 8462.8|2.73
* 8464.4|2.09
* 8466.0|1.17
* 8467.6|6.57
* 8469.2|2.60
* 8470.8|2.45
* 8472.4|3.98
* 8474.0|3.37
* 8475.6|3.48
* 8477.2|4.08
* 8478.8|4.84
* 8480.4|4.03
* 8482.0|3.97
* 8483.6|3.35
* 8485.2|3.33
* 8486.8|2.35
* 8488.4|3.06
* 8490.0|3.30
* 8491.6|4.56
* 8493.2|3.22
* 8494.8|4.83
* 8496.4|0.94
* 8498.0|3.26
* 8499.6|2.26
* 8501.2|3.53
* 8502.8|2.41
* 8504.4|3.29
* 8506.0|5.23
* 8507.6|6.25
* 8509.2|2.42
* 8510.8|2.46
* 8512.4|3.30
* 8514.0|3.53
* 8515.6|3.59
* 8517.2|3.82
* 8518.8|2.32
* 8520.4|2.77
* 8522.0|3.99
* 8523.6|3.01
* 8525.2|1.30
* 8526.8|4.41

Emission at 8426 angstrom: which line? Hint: H-alpha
